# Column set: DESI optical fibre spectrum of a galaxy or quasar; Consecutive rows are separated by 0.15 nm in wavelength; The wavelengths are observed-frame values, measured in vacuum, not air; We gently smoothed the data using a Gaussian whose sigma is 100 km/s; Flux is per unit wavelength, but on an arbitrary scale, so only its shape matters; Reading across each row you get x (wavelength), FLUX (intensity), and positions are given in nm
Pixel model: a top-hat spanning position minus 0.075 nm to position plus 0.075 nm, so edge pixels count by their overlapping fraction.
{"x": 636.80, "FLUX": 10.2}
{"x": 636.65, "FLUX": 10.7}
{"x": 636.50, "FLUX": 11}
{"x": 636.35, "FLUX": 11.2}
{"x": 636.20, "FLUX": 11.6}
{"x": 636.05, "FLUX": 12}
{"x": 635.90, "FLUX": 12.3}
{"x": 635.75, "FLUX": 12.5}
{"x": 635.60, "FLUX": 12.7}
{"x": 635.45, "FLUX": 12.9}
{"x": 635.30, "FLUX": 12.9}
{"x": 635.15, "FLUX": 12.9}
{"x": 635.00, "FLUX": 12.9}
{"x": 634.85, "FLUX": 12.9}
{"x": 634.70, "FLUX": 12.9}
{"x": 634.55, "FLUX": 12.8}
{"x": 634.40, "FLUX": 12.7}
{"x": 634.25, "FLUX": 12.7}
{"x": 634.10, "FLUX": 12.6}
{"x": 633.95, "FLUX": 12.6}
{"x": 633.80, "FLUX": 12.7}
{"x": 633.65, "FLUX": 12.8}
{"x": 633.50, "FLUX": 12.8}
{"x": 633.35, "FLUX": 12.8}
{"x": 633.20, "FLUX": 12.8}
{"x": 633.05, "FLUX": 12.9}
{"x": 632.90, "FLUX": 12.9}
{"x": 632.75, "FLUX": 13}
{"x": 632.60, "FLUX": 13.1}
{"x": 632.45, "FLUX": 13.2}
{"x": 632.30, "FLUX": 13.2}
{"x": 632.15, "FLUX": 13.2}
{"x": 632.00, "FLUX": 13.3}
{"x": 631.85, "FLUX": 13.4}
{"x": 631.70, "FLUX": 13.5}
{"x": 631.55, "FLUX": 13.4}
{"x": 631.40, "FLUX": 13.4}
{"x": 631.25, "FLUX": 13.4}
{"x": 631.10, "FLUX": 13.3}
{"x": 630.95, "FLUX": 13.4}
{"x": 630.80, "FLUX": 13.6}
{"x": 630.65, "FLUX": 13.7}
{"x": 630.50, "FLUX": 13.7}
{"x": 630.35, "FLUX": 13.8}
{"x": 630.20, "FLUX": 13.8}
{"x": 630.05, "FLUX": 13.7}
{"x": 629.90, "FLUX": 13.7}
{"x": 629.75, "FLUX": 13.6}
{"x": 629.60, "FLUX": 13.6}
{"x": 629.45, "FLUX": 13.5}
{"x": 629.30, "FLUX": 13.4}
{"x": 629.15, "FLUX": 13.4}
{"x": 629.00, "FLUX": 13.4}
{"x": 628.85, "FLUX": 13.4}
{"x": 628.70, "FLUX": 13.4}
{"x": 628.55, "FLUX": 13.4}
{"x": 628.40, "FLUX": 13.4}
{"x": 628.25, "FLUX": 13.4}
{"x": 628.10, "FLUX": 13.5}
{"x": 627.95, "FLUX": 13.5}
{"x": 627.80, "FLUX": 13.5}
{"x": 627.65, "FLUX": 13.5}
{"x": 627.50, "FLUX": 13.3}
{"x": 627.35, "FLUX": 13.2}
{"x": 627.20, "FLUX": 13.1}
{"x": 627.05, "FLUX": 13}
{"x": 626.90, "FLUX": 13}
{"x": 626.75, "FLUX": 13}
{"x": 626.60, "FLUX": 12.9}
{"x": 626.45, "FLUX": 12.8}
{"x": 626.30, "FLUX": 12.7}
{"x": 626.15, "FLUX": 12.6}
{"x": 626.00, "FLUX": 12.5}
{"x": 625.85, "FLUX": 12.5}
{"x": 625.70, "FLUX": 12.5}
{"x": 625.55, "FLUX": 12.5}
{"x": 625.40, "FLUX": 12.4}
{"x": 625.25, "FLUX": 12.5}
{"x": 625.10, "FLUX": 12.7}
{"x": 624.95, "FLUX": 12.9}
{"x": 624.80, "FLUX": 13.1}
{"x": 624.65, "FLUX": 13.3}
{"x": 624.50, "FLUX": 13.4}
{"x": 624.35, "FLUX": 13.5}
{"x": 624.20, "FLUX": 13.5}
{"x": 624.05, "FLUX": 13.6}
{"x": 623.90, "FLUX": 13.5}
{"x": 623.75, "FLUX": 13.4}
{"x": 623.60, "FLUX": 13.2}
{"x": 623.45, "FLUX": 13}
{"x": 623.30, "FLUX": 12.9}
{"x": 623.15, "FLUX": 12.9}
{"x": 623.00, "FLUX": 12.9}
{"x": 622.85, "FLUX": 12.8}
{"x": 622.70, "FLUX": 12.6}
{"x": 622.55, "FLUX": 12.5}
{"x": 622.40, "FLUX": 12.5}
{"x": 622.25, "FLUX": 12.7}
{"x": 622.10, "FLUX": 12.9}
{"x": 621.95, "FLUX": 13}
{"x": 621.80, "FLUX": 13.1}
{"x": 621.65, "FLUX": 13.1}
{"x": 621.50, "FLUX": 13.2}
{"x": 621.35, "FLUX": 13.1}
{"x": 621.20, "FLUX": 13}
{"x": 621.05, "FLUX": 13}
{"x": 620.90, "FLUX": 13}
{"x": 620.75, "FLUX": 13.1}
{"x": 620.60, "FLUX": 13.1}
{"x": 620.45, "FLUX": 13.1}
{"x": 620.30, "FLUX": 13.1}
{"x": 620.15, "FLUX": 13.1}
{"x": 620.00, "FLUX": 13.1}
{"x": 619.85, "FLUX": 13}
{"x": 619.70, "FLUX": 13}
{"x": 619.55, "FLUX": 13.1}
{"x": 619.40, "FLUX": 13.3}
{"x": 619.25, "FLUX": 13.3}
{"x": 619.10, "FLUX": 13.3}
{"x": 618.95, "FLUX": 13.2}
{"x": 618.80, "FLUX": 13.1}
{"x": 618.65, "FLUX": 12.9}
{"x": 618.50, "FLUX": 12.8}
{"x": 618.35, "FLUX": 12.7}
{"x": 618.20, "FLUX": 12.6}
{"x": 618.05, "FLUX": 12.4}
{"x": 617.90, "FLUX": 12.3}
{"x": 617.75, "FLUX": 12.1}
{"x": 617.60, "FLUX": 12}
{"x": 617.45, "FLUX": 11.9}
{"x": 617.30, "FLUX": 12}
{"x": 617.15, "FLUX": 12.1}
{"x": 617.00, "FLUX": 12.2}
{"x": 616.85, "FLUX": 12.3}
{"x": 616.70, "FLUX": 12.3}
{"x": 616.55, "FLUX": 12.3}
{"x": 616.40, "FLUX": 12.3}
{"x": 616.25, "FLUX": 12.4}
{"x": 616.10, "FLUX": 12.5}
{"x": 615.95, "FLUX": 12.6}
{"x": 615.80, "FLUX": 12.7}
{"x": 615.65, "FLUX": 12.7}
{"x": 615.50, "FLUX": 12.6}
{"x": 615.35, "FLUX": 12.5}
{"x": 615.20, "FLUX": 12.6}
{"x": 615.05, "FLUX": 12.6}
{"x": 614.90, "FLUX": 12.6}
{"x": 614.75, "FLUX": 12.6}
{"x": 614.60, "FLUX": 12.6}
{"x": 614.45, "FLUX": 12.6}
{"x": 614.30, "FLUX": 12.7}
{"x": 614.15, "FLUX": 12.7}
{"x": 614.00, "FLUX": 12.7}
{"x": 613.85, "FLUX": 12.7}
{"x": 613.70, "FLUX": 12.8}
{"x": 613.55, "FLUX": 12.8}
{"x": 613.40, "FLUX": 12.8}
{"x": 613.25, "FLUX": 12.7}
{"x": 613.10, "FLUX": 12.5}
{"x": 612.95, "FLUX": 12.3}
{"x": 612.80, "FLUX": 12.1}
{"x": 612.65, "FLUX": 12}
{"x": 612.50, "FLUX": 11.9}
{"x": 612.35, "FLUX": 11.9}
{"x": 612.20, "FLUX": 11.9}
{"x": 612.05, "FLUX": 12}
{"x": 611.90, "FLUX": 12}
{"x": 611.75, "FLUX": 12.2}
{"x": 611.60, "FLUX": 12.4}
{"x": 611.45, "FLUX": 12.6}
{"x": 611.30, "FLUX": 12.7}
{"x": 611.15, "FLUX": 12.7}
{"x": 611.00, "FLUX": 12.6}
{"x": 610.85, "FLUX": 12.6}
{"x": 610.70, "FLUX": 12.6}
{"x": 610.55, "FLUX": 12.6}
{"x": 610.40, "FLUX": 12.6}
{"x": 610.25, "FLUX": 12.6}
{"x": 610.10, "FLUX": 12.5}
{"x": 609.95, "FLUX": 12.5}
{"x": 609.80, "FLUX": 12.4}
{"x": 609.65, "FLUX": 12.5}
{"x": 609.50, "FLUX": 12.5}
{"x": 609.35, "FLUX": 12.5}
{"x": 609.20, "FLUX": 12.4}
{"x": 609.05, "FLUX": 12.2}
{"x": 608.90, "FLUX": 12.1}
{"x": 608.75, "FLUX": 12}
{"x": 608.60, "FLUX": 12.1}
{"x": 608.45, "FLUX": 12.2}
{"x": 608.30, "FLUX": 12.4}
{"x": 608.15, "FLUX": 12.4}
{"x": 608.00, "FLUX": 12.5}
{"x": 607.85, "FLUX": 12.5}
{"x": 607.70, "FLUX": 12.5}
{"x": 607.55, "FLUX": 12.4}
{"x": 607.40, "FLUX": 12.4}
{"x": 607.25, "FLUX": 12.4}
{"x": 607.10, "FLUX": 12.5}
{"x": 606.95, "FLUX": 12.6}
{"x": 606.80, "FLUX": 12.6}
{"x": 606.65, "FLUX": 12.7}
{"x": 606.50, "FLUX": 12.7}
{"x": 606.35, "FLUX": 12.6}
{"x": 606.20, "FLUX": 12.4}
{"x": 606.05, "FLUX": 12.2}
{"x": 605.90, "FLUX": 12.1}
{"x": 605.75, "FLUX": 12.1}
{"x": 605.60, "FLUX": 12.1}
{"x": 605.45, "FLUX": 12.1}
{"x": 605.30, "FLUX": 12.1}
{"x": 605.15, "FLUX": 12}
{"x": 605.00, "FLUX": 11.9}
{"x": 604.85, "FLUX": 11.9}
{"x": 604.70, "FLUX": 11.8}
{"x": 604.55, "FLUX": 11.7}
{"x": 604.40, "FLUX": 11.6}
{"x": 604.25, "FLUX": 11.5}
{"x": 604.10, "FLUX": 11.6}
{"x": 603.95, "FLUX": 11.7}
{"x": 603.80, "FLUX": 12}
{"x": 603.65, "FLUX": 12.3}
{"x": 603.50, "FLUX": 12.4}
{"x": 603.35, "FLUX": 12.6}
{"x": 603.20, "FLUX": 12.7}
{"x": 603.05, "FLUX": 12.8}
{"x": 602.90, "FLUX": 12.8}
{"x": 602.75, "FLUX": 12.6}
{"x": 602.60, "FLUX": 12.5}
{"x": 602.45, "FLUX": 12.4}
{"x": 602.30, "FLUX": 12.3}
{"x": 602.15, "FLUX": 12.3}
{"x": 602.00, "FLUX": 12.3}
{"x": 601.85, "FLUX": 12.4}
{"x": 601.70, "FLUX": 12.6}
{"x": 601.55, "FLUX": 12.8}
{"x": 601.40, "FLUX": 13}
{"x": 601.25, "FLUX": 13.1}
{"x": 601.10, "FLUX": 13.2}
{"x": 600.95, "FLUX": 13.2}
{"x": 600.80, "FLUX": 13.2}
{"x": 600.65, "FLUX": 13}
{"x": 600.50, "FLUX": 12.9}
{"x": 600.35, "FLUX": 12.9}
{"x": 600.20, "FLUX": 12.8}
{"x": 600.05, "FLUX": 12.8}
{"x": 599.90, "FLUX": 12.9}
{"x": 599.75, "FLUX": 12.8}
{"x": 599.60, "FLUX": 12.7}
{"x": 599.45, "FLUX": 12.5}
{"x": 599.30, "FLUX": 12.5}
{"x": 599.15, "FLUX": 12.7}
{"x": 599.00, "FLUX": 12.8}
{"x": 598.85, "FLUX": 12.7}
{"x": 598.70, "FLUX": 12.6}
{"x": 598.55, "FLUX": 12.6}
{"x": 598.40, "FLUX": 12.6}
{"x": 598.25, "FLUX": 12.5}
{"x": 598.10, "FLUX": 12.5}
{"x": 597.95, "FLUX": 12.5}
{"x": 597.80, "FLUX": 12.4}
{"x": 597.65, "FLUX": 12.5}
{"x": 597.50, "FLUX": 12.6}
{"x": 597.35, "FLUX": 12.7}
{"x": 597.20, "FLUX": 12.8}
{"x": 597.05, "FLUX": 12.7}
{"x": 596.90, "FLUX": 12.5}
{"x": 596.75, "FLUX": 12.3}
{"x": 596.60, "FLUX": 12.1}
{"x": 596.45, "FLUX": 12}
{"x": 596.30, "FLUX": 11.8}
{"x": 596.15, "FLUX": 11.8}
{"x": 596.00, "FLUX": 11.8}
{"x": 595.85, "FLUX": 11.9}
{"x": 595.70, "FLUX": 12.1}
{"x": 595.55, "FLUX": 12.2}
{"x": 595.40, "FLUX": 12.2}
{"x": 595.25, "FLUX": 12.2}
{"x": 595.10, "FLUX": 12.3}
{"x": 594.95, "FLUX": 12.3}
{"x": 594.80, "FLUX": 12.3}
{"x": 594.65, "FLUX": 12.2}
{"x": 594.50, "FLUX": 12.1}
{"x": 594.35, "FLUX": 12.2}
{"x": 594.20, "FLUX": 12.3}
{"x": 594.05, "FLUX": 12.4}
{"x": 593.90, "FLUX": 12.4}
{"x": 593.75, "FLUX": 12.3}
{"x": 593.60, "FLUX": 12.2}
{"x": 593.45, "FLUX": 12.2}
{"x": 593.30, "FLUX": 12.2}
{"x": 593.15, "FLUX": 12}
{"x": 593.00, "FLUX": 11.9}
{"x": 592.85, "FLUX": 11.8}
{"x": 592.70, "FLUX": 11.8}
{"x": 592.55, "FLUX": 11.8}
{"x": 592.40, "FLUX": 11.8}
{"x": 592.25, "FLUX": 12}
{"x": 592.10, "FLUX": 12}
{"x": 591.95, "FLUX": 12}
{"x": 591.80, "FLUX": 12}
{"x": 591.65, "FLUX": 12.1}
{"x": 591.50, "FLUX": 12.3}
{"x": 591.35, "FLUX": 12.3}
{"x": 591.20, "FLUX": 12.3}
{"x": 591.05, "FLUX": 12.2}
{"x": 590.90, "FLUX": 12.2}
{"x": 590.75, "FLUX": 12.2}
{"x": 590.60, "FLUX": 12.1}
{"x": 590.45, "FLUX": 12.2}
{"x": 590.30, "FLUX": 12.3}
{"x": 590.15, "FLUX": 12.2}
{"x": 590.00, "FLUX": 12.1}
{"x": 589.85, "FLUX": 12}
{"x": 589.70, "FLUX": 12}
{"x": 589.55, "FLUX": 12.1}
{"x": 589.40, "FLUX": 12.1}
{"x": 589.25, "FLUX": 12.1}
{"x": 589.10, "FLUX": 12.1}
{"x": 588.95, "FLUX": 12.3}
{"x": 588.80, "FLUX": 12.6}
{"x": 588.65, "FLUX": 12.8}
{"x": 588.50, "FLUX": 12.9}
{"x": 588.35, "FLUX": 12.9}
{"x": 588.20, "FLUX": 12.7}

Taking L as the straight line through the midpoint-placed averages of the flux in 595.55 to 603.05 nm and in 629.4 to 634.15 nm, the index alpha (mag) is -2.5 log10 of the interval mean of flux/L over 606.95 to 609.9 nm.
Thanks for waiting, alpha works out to 0.03 mag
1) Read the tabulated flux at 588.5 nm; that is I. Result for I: 12.9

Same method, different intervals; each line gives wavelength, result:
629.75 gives 13.6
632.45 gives 13.2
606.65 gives 12.7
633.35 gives 12.8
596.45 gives 12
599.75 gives 12.8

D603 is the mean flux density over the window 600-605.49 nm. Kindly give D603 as 12.4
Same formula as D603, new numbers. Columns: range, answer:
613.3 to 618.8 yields 12.5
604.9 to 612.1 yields 12.4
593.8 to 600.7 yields 12.4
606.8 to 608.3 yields 12.5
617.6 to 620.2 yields 12.9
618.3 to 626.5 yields 13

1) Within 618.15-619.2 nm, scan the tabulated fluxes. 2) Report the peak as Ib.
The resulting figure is 13.3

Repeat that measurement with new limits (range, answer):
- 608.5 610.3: 12.6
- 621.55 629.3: 13.6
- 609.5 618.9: 13.1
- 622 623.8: 13.4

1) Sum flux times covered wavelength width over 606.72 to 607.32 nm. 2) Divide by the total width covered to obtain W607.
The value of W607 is 12.5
